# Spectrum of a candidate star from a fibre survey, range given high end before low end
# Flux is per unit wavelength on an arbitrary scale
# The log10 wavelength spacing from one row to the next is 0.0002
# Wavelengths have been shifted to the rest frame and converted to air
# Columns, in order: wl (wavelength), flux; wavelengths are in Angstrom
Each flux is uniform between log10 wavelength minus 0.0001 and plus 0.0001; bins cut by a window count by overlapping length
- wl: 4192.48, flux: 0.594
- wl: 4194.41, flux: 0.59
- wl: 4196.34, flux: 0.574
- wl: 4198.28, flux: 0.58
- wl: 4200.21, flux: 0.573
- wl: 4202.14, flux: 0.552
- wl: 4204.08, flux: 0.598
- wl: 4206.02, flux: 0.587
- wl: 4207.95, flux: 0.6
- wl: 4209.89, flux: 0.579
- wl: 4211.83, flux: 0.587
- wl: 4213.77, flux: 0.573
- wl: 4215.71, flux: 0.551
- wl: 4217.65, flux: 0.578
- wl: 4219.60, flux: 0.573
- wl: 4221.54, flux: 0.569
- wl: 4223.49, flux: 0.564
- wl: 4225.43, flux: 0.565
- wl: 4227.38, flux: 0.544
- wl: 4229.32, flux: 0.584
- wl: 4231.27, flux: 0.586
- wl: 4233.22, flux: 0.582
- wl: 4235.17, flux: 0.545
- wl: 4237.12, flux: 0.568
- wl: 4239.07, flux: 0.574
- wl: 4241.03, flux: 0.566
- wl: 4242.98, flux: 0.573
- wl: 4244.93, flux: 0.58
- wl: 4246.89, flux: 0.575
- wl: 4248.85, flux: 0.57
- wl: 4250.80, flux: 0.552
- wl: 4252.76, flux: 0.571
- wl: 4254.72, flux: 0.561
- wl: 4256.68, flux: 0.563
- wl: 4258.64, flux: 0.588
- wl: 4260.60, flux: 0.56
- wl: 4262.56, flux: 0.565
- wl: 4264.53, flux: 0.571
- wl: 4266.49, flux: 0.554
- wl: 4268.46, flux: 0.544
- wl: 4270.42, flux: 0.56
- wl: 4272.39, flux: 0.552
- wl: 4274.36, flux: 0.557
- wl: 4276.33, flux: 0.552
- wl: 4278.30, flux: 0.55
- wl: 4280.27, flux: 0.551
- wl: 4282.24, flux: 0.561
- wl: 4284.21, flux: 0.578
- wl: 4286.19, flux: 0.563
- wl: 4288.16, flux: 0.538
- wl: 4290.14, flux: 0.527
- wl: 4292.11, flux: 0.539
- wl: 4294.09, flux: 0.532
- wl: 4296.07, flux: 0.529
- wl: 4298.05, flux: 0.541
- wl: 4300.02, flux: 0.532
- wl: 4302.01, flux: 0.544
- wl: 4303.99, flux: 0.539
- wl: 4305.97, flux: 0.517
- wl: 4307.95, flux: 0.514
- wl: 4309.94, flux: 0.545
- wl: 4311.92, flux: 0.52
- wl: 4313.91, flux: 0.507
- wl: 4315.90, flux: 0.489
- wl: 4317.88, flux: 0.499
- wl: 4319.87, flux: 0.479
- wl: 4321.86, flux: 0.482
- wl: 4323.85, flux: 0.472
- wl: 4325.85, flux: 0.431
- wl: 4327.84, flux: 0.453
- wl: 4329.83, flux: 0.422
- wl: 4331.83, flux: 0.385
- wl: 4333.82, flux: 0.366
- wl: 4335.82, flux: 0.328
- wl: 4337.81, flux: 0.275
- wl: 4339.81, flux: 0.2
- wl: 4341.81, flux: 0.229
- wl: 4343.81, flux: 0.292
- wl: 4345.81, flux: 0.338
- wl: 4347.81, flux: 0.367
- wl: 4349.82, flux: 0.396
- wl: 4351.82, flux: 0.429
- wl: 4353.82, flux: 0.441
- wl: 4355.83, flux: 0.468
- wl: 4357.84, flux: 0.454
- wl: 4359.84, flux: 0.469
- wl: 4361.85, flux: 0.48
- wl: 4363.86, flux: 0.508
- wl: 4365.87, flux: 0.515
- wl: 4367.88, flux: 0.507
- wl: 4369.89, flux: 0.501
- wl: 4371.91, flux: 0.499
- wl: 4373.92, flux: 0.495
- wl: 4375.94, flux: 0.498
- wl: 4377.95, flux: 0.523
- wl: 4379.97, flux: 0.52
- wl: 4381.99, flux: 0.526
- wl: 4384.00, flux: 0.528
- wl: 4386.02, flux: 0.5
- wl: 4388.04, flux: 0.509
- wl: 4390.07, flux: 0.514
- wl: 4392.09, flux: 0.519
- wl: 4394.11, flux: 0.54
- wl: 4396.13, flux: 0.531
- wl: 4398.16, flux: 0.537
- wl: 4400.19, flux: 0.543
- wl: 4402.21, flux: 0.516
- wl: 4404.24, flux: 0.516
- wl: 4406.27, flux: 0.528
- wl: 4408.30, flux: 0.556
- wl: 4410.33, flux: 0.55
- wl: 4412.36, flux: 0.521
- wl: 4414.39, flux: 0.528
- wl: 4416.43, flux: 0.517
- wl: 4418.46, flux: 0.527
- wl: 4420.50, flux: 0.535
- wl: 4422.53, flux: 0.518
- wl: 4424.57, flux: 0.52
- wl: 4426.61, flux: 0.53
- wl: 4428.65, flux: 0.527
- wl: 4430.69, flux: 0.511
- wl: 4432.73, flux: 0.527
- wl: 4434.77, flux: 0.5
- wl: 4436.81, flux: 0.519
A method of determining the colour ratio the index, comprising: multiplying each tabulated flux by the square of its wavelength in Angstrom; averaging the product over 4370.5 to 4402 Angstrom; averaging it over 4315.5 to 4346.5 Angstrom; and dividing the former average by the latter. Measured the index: 1.4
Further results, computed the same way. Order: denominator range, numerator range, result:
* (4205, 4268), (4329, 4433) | 0.89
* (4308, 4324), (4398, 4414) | 1.11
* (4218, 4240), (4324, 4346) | 0.63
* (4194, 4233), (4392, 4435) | 1.01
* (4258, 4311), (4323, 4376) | 0.78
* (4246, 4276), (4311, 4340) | 0.78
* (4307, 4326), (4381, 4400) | 1.09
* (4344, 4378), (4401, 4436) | 1.18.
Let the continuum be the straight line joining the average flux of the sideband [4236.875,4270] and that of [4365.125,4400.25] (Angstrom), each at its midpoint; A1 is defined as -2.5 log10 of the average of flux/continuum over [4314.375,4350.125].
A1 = 0.36 mag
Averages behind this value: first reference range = 0.567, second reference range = 0.516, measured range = 0.385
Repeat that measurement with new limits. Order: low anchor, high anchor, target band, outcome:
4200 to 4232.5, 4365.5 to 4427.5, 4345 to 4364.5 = 0.22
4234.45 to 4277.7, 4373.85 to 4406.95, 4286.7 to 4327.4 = 0.07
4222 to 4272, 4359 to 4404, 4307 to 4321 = 0.07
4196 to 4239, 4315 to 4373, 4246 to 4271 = -0.08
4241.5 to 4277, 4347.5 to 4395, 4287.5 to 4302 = 0.01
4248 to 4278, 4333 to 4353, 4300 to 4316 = -0.22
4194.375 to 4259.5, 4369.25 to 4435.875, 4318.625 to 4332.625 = 0.21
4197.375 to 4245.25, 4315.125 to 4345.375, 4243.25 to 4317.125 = -0.17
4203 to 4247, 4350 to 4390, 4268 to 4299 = -0.02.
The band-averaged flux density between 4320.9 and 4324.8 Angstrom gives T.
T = 0.477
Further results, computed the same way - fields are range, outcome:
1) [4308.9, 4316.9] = 0.515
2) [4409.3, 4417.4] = 0.529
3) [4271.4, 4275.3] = 0.554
